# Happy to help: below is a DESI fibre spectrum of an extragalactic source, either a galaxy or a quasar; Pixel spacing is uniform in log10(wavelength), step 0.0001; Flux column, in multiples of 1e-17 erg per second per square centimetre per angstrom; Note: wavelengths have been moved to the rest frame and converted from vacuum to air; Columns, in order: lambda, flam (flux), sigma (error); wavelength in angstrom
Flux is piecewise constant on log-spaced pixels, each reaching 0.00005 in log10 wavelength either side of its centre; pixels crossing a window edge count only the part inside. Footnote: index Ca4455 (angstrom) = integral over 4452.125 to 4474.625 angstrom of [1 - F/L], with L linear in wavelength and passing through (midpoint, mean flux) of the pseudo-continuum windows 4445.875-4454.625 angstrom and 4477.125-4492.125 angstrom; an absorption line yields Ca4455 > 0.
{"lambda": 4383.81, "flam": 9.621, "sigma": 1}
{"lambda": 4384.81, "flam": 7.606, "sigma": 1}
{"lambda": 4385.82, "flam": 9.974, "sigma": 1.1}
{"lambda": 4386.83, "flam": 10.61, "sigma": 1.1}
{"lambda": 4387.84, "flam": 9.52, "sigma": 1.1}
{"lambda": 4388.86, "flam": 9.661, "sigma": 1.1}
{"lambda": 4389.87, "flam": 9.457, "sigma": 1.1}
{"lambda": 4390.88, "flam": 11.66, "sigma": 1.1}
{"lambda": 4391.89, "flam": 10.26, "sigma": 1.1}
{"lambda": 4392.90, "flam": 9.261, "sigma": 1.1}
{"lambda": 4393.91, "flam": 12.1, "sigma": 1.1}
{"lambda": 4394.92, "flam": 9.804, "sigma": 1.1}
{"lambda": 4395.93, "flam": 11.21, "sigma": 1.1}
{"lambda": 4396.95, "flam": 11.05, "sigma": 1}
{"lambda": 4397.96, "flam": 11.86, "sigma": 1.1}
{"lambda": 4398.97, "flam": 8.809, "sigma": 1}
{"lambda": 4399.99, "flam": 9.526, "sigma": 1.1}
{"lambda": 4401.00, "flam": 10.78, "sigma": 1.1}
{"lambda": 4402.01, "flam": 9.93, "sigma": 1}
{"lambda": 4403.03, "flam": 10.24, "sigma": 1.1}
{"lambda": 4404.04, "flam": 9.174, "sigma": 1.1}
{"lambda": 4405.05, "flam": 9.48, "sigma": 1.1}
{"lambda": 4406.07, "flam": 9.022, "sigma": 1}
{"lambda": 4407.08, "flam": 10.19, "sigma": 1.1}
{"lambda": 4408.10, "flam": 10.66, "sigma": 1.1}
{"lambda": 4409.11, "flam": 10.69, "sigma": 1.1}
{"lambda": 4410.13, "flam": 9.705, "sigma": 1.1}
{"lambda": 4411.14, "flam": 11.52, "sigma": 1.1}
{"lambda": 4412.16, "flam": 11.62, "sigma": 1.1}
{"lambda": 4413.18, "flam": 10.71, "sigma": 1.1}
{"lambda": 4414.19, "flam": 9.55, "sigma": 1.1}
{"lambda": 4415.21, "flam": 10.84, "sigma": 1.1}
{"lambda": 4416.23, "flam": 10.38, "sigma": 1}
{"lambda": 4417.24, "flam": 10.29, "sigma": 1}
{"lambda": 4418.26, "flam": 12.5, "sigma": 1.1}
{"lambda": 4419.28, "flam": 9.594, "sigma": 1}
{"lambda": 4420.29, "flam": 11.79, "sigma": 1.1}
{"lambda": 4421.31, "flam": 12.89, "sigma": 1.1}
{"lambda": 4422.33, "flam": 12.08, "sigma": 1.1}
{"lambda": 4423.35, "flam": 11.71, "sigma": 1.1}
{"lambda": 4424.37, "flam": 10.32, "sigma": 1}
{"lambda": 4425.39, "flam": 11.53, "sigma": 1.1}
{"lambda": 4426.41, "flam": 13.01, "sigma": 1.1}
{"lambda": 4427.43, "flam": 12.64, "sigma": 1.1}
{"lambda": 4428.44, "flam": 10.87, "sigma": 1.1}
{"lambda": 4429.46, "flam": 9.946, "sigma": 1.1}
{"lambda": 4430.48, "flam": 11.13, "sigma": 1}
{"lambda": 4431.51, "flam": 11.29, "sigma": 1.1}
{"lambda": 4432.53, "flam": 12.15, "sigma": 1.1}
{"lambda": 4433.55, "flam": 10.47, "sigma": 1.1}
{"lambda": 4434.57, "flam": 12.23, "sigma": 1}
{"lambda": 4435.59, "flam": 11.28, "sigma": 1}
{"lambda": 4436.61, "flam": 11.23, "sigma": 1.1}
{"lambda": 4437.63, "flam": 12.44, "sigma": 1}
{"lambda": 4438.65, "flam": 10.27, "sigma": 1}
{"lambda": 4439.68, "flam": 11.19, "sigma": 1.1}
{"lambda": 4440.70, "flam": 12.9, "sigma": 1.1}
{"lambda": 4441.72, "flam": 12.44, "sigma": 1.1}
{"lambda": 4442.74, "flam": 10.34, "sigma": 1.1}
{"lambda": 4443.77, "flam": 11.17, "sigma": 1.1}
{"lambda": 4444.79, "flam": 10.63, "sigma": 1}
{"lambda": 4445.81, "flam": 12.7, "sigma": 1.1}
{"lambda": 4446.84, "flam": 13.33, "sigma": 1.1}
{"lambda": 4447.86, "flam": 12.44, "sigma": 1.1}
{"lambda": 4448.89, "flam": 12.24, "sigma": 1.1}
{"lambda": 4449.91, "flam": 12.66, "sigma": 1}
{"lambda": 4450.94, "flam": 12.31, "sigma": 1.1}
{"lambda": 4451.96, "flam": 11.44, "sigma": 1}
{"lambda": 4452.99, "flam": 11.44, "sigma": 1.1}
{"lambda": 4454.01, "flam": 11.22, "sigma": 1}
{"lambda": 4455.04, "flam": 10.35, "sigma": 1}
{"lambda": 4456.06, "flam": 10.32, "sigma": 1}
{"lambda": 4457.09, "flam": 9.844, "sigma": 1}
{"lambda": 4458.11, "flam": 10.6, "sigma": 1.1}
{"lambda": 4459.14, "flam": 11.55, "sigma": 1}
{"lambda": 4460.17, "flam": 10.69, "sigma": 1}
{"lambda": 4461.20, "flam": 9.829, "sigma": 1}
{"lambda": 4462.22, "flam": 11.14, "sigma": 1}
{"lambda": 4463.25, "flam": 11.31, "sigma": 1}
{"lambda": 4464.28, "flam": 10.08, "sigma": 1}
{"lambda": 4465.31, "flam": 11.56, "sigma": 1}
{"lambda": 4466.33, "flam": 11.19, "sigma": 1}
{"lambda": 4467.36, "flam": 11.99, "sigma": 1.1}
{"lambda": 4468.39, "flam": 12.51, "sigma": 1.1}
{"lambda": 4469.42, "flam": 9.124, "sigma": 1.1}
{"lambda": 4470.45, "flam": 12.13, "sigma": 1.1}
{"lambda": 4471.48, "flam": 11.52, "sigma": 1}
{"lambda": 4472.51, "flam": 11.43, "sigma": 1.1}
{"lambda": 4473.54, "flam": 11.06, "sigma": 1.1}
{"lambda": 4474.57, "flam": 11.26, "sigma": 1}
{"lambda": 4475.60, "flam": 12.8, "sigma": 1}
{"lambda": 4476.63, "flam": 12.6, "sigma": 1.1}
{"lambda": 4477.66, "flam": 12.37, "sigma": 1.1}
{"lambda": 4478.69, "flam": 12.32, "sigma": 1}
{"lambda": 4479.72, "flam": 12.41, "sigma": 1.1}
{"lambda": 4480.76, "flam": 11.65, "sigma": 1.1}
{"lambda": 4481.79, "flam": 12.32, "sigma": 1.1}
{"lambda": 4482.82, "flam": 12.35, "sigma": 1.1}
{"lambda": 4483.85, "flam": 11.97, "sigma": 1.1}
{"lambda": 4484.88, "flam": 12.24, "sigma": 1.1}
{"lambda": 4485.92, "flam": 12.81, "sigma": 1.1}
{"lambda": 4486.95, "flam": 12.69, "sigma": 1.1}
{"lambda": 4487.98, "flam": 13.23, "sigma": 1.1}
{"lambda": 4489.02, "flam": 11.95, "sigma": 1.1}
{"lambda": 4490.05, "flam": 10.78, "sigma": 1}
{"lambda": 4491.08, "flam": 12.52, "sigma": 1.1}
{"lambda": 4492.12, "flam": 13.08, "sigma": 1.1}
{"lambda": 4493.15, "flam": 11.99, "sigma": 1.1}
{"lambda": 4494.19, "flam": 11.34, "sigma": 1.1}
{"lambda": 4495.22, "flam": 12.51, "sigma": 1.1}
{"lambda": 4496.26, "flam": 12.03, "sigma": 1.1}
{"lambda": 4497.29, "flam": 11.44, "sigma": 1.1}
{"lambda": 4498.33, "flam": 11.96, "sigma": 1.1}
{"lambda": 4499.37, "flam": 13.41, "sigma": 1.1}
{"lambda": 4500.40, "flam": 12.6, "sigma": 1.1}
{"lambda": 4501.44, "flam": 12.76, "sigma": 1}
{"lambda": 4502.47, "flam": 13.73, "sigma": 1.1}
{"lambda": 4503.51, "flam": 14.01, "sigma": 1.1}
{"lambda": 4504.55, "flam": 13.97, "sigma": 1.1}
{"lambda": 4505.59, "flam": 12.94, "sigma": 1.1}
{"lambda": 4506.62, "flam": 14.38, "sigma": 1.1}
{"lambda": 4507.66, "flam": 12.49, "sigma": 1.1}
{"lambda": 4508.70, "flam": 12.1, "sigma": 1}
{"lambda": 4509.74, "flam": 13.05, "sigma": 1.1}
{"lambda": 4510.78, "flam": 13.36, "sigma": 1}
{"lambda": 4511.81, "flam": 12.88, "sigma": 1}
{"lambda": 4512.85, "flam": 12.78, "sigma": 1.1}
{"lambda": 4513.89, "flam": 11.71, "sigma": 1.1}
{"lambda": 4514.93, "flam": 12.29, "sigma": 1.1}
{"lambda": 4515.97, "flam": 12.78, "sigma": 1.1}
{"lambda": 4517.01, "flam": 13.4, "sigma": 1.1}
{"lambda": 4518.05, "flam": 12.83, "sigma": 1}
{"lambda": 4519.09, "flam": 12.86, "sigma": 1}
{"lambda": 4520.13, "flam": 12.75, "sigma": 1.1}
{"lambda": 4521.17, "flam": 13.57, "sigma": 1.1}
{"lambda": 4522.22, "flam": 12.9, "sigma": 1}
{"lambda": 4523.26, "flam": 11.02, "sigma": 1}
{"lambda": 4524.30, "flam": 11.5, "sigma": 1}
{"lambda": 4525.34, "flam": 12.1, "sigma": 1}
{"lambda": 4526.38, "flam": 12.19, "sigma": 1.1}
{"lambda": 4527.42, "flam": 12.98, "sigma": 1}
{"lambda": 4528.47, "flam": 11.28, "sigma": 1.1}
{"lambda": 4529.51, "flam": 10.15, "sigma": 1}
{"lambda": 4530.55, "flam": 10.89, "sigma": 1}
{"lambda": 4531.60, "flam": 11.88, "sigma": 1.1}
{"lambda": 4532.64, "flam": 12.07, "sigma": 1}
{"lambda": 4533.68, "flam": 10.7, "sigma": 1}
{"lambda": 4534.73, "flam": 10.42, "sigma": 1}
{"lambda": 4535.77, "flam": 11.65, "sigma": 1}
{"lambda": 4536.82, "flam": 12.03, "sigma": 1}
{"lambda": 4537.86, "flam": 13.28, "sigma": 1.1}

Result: 2.2 angstrom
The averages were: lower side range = 12.1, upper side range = 12.3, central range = 11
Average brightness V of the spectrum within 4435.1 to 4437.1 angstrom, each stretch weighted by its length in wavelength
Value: 11.3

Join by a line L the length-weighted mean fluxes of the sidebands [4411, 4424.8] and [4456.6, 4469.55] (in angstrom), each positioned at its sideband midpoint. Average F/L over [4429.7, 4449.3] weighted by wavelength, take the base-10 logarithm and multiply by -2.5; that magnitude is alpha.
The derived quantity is -0.06 mag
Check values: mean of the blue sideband 11.1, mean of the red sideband 10.9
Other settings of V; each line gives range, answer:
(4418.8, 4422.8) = 11.6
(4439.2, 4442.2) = 12.2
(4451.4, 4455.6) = 11.1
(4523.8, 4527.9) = 12.2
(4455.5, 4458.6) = 10.3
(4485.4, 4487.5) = 12.8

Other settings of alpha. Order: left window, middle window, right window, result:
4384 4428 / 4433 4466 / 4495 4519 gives 0.02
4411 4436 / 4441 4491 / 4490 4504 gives 0.03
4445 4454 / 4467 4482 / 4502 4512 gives 0.08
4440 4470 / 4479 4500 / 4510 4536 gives -0.04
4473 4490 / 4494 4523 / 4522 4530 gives -0.08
